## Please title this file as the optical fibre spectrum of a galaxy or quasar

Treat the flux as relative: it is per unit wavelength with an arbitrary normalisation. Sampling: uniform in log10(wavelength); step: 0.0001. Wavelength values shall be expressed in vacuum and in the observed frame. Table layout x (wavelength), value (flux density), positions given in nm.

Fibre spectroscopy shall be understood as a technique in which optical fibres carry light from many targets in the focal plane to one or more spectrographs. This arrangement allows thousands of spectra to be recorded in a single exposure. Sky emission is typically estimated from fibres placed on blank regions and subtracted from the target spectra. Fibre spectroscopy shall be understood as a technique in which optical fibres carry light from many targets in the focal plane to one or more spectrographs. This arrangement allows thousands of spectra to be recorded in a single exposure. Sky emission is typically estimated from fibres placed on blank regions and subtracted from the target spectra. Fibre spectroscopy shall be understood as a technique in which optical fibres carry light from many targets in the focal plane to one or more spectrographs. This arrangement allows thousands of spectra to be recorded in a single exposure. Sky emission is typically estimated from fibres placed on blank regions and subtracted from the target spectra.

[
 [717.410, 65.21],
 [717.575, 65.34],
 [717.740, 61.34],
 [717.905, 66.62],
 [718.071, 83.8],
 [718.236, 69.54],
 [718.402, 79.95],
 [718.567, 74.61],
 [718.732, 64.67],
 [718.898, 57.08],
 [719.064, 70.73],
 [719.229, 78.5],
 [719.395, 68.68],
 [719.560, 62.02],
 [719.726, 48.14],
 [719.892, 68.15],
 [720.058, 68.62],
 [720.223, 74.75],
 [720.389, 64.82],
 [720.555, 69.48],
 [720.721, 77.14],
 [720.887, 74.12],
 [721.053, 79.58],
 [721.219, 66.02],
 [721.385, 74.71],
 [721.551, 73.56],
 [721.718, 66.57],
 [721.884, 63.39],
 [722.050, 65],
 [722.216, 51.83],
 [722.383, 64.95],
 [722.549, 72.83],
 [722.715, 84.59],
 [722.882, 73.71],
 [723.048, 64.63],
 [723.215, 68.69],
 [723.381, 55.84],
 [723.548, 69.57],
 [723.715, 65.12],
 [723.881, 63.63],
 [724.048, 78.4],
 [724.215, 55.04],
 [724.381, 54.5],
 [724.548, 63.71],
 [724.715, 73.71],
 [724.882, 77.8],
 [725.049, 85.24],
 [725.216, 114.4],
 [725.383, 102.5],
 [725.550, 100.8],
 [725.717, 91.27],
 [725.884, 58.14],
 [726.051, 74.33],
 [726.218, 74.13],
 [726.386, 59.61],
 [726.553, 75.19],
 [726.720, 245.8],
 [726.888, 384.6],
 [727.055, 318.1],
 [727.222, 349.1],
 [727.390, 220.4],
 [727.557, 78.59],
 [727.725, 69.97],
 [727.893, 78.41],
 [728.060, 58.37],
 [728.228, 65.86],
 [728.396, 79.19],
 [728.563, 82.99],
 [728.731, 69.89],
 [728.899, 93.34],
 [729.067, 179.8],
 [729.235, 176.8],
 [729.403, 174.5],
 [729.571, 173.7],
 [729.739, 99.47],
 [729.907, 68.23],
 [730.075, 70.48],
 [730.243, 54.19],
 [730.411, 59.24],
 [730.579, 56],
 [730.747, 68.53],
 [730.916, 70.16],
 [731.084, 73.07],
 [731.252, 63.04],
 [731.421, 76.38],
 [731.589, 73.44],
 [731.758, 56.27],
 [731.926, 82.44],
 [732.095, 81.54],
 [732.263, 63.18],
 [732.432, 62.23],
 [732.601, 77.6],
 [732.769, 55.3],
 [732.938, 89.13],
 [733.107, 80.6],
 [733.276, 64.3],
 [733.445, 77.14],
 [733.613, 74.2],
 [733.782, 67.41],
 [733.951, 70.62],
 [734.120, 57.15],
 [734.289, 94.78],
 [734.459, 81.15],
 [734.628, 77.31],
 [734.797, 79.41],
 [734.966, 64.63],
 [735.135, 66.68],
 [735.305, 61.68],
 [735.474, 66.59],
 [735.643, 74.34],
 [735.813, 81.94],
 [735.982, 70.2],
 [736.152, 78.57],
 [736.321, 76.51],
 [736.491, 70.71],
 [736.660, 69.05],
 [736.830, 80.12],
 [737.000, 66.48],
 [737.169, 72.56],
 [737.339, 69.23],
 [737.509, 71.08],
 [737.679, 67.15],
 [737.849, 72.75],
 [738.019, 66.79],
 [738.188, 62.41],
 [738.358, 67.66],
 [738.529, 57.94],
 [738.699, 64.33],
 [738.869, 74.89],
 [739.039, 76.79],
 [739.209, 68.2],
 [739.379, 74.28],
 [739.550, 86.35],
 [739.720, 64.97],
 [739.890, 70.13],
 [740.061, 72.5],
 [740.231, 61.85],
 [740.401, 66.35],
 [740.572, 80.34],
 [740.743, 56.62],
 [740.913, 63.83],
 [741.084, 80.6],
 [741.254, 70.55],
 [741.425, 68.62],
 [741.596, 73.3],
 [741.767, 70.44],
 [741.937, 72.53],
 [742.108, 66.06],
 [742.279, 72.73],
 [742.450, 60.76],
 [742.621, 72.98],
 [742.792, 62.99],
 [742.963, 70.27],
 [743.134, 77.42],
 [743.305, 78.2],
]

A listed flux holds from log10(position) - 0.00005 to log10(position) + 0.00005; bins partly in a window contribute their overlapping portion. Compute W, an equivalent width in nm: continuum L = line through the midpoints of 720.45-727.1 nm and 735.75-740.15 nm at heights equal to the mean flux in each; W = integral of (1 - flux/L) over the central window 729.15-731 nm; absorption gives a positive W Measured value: -0.36 nm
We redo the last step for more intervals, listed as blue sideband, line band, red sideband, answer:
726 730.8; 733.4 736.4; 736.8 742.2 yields 0.642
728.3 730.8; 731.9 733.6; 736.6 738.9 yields 0.290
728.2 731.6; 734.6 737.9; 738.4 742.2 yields 0.295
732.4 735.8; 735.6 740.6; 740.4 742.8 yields -0.012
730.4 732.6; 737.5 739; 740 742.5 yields 0.038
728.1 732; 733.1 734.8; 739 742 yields 0.167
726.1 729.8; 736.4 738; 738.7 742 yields 0.338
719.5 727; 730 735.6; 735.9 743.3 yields 0.402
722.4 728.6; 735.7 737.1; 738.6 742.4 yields 0.102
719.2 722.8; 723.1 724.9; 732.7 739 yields 0.099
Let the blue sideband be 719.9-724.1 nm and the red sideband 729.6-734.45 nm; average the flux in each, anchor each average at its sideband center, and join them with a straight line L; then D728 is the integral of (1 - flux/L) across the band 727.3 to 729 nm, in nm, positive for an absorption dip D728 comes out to -0.49 nm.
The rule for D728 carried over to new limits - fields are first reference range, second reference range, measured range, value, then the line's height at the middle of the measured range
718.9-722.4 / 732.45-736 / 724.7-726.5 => -0.35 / 69.7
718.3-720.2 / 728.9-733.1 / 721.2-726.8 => -0.10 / 75.7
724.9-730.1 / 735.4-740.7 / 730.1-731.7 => 0.64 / 110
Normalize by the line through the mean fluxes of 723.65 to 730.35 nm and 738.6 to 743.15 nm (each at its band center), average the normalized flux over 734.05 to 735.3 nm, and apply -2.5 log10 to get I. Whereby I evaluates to 0.21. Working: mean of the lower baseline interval 114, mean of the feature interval 73.8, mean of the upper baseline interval 70.3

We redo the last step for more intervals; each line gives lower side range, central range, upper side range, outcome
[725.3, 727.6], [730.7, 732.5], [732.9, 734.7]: 0.39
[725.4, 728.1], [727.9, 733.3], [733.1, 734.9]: 0.27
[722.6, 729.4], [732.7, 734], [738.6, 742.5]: 0.23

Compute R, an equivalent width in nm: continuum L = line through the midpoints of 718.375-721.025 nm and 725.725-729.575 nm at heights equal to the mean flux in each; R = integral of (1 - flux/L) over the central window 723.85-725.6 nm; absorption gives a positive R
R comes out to 0.54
